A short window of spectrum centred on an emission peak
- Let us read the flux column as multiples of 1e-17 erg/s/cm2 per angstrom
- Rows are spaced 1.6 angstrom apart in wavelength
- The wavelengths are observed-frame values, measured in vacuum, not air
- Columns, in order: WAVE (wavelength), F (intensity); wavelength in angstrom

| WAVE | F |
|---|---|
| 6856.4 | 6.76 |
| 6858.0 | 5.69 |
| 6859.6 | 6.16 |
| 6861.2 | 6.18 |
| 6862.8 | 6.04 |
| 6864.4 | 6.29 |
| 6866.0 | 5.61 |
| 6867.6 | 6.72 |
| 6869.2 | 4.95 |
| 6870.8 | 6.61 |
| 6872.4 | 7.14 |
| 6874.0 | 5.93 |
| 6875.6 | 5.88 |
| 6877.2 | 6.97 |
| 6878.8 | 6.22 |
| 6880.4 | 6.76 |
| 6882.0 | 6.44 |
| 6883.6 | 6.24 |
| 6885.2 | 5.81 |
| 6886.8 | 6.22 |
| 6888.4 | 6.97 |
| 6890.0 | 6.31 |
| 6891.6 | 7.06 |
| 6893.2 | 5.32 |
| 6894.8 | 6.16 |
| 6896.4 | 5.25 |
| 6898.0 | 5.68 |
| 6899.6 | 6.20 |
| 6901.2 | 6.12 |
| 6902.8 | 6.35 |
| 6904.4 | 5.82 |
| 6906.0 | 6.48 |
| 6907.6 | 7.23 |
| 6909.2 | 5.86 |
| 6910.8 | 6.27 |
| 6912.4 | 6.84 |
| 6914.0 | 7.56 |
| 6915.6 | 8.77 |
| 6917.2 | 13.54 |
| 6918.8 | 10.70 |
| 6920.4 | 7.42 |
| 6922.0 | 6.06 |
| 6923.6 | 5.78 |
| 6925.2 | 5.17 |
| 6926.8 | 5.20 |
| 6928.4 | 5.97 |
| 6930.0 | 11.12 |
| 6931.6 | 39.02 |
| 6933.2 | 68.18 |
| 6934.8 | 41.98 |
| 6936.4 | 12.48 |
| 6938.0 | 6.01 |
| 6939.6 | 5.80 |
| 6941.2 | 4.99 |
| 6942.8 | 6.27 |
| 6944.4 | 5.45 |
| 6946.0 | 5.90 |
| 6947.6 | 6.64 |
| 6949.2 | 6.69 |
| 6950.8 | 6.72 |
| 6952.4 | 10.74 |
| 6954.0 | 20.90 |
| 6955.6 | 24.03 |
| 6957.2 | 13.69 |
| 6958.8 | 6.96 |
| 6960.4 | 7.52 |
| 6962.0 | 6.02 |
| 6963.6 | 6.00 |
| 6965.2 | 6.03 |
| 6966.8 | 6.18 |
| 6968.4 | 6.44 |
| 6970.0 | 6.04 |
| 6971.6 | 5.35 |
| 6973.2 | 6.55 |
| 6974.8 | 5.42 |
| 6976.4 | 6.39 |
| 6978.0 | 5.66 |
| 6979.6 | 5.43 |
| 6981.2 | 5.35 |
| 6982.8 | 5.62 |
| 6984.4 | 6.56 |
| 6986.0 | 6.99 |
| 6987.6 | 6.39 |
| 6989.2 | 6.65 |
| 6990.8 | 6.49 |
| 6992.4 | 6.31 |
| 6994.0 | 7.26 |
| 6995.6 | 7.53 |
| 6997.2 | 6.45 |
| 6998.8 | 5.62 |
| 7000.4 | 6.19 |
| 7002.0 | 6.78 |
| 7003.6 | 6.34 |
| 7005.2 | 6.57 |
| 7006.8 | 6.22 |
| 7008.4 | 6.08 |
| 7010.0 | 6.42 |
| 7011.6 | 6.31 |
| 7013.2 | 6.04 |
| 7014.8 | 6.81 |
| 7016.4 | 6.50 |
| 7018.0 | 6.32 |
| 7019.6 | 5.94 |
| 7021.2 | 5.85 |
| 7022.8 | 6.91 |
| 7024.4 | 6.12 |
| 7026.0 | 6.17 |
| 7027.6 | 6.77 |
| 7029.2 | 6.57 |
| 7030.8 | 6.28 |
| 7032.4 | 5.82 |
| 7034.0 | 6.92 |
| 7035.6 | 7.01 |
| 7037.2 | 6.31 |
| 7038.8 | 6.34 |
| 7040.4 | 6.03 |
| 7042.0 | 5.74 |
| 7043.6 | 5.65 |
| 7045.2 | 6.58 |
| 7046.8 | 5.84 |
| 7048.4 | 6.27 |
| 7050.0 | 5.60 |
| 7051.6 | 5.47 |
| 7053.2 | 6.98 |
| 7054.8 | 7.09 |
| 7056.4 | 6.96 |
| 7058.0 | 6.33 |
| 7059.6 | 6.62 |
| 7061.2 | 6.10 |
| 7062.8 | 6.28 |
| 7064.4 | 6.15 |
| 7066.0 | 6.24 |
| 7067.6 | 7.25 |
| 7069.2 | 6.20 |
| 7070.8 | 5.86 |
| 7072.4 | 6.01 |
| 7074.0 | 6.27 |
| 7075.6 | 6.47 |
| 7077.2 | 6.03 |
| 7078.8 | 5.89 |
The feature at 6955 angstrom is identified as [N II] 6583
